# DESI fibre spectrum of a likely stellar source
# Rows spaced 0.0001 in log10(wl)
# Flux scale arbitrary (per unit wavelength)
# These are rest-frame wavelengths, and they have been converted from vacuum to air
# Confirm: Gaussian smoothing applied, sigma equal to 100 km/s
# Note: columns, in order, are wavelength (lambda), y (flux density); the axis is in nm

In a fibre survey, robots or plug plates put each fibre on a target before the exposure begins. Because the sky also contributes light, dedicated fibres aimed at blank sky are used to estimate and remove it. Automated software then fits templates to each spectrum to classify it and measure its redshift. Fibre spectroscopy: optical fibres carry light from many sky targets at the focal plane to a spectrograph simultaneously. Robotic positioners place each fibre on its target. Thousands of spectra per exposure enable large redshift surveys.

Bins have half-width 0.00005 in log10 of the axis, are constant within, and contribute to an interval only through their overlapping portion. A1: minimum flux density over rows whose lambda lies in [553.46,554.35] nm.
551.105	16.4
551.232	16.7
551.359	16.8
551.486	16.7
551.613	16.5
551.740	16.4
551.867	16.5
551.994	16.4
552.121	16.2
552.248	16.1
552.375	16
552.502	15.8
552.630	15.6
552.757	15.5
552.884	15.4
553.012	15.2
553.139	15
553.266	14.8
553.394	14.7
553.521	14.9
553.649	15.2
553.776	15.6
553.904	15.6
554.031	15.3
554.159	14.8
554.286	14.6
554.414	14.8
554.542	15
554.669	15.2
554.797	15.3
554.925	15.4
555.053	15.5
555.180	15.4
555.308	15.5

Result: 14.6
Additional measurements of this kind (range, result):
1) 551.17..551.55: 16.7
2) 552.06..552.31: 16.1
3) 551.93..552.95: 15.4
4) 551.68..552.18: 16.2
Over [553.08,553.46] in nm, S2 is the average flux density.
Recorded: 14.8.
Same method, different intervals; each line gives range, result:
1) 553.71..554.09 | 15.5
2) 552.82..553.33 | 15.1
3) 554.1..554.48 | 14.7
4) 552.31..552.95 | 15.6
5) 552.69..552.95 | 15.4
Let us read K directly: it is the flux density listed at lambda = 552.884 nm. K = 15.4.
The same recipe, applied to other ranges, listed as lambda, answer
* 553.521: 14.9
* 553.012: 15.2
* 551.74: 16.4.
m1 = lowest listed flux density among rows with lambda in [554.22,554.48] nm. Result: 14.6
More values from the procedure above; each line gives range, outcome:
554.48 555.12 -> 15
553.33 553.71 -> 14.7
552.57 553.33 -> 14.8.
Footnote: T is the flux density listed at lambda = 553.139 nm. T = 15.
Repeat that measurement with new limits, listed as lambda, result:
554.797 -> 15.3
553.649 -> 15.2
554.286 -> 14.6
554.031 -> 15.3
